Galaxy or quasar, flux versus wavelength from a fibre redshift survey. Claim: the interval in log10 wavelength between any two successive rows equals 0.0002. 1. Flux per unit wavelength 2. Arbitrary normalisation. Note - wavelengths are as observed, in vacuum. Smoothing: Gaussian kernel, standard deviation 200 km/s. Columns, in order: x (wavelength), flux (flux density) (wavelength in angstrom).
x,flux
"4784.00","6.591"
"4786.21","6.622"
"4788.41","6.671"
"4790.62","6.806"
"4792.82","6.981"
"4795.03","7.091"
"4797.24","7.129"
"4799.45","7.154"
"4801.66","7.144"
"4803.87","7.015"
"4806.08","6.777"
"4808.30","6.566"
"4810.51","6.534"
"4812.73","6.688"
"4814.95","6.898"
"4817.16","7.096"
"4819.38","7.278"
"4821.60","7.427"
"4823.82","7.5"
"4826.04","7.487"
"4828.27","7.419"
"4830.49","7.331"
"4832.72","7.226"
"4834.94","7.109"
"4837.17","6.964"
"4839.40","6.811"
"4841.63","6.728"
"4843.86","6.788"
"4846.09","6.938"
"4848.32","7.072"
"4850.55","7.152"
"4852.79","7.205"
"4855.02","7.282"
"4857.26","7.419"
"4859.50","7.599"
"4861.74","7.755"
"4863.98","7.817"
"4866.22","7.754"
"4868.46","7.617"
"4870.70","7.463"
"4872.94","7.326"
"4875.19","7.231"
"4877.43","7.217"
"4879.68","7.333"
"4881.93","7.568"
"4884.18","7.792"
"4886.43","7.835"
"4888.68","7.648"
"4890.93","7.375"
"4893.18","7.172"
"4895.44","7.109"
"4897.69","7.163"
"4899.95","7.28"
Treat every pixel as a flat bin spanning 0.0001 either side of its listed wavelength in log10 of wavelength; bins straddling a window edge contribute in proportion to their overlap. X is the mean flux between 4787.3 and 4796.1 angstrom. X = 6.89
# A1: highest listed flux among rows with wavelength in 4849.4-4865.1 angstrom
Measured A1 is 7.817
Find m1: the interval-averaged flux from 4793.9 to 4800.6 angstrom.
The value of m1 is 7.12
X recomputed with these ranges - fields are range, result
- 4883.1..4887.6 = 7.81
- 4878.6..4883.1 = 7.45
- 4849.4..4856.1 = 7.21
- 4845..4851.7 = 7.05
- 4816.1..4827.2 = 7.36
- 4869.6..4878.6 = 7.31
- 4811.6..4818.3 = 6.89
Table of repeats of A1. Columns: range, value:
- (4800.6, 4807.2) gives 7.144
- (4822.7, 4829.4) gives 7.5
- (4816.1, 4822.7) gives 7.427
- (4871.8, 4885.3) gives 7.792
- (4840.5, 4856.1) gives 7.282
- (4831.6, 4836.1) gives 7.226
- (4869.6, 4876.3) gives 7.463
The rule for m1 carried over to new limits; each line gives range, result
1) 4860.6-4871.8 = 7.68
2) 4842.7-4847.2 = 6.86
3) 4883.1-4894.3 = 7.57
